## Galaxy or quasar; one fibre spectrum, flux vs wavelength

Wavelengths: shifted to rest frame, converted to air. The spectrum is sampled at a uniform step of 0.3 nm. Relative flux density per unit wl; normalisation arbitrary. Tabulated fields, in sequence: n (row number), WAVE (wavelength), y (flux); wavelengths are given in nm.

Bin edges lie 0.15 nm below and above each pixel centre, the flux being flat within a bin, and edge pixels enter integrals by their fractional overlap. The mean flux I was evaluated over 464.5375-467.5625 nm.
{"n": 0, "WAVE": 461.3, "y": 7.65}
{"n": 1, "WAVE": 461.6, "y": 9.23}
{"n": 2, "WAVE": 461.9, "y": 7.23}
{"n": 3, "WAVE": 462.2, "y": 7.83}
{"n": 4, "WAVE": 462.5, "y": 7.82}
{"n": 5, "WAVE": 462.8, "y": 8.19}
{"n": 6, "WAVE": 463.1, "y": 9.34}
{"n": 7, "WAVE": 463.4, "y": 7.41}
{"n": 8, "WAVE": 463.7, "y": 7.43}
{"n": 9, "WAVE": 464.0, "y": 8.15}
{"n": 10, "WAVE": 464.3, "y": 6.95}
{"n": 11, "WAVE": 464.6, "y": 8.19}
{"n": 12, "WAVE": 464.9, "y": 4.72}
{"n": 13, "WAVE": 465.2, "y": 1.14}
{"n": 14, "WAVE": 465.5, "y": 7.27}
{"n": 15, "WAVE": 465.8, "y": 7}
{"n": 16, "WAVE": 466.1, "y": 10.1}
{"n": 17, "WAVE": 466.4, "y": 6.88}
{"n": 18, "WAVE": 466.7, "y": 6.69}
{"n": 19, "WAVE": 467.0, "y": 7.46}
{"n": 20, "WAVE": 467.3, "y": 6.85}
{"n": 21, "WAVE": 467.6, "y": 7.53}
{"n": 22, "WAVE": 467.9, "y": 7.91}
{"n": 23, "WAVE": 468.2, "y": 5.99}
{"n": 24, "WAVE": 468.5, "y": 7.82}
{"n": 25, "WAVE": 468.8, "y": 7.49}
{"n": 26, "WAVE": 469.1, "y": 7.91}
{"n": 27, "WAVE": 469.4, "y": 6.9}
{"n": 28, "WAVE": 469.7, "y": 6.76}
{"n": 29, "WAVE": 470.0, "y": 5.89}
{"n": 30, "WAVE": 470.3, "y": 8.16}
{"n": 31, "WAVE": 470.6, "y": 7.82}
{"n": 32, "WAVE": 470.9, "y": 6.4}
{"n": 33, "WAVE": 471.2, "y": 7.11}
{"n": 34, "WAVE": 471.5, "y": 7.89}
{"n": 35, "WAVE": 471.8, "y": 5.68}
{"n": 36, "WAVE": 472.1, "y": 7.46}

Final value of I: 6.62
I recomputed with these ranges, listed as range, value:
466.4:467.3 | 7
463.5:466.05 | 6.52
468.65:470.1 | 7.03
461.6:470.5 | 7.24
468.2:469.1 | 7.42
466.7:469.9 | 7.21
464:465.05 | 6.84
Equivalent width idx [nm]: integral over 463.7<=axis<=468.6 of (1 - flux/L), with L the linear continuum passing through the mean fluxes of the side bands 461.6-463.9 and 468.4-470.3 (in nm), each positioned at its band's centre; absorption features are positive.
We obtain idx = 0.42 nm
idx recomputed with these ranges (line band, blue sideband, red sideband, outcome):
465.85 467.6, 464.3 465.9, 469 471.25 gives -0.39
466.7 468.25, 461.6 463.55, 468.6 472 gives 0.06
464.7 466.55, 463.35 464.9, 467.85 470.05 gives 0.26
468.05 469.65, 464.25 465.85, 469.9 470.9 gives -0.09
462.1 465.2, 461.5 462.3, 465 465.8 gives -0.41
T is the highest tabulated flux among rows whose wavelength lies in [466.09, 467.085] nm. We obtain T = 10.1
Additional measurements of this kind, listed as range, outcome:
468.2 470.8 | 8.16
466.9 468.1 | 7.91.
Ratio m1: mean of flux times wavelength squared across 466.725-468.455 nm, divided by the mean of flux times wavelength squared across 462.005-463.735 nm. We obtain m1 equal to 0.91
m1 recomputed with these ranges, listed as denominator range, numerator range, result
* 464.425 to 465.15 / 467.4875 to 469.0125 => 1.30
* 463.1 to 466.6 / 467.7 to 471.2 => 1.06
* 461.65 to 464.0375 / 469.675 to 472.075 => 0.91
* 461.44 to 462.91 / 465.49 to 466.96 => 0.96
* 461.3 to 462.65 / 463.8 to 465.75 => 0.78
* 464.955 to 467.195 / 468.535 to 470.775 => 1.13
